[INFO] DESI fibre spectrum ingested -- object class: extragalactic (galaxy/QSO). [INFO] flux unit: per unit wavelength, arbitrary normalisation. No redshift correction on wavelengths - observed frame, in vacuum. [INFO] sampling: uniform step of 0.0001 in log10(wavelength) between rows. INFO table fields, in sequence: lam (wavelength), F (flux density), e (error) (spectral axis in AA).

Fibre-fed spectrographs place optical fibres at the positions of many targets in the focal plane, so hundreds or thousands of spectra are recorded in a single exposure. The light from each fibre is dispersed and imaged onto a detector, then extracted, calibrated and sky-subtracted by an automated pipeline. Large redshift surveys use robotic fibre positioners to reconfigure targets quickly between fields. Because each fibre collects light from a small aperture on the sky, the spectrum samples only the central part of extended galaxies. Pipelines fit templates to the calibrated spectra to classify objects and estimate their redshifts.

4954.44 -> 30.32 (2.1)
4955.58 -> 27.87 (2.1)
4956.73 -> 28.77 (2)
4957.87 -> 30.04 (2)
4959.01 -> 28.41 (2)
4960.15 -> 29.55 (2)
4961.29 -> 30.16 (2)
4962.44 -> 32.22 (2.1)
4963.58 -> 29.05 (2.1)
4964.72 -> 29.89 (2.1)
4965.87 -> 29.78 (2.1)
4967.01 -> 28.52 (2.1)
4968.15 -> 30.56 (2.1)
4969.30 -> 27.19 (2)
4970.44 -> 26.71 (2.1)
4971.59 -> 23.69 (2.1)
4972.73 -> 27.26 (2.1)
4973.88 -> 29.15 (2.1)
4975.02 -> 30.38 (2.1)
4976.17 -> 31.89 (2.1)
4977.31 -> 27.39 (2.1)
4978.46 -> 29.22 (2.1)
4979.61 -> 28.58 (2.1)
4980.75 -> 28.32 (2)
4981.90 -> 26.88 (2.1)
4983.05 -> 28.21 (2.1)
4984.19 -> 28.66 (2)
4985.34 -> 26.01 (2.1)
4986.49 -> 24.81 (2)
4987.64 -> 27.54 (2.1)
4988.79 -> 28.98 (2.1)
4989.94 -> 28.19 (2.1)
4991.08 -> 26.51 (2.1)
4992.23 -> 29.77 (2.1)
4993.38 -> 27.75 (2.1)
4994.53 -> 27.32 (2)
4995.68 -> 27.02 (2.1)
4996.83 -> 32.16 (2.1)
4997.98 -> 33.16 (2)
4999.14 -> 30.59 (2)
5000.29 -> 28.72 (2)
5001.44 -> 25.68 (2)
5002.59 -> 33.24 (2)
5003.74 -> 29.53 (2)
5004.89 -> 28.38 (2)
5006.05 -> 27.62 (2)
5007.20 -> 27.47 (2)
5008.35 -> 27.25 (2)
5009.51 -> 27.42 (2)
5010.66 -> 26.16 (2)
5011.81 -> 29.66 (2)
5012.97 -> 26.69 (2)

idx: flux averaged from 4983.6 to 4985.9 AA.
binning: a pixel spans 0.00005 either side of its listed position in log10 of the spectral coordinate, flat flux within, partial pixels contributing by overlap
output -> 27.4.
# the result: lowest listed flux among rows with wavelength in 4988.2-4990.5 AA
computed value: 28.19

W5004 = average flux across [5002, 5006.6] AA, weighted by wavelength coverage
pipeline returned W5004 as 29.7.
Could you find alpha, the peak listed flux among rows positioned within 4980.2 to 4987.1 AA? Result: 28.66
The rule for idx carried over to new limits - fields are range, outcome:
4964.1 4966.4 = 29.8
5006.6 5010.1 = 27.4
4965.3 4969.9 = 29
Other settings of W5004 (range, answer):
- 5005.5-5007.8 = 27.6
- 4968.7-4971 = 27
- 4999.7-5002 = 27.3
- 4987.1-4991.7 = 27.9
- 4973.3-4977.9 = 29.7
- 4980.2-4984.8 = 28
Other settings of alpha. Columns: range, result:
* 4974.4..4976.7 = 31.89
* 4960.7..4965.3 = 32.22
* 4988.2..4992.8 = 29.77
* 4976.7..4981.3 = 29.22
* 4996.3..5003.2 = 33.24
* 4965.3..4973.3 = 30.56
